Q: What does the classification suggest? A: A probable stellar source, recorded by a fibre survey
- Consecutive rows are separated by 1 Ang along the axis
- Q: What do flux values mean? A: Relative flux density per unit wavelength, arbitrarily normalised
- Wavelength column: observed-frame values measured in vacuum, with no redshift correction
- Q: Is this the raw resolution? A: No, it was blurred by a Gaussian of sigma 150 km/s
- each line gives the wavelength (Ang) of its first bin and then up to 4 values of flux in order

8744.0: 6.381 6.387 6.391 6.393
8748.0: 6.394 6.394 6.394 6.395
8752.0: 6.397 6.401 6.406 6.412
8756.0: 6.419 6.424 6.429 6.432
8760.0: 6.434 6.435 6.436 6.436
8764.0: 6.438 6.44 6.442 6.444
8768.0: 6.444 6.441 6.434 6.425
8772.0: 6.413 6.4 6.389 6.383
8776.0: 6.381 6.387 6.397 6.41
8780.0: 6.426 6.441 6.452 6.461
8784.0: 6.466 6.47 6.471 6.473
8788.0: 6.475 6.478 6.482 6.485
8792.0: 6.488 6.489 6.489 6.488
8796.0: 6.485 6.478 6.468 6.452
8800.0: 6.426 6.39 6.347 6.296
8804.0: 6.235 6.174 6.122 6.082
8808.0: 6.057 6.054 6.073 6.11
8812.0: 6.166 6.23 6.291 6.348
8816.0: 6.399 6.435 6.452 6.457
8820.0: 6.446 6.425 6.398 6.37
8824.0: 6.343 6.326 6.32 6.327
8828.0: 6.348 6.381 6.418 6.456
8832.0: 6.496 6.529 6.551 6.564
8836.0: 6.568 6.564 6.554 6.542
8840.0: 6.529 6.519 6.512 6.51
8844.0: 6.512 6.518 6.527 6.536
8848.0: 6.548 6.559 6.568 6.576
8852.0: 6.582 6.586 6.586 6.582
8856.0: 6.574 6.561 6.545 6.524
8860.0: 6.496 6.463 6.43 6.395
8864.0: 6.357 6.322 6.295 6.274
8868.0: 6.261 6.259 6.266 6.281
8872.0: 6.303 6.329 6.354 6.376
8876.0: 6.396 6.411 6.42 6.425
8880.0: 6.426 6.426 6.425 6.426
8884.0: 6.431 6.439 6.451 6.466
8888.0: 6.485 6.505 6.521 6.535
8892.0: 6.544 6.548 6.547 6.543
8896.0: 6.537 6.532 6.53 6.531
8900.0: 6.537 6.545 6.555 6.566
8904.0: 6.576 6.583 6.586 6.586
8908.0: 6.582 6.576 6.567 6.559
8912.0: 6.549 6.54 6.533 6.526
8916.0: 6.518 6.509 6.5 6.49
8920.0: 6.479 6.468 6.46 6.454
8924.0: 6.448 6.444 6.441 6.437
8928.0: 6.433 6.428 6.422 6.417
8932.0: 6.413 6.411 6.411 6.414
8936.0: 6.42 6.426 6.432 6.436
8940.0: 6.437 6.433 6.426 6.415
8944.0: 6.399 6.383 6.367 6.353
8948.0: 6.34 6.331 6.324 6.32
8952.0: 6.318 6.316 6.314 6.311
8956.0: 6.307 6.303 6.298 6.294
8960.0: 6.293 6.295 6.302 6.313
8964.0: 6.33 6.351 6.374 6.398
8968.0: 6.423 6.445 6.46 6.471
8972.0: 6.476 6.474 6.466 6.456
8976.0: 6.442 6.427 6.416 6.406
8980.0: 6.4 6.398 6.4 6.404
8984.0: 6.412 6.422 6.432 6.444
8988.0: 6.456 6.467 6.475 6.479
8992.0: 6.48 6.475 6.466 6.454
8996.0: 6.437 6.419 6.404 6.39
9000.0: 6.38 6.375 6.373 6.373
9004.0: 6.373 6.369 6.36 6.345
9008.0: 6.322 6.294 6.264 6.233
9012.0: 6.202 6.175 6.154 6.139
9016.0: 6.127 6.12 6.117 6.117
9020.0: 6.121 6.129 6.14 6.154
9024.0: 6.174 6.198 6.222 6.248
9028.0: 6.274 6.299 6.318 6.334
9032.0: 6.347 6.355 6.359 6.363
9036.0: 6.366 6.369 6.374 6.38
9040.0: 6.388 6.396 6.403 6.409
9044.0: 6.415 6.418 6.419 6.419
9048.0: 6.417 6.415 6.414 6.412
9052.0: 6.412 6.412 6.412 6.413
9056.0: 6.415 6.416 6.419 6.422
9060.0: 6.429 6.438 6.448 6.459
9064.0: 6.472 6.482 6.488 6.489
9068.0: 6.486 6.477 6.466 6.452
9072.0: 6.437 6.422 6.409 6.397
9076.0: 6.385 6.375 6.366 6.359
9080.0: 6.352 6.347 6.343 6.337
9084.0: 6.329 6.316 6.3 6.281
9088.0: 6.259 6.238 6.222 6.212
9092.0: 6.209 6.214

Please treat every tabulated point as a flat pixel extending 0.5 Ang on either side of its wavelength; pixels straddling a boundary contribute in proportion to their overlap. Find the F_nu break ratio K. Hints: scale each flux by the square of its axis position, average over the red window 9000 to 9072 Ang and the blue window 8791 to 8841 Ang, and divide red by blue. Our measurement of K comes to 1.04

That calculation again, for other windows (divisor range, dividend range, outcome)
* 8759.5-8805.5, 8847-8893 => 1.02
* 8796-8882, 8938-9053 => 1.03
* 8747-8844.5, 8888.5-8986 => 1.04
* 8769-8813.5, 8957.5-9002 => 1.05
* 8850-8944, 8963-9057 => 1.01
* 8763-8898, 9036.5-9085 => 1.05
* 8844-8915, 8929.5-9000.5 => 1.01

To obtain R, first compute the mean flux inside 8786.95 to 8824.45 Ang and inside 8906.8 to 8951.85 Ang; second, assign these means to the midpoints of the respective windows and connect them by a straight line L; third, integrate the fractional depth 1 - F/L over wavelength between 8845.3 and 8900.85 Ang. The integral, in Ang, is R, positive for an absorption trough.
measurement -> -0.5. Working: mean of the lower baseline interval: 6.35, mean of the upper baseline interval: 6.45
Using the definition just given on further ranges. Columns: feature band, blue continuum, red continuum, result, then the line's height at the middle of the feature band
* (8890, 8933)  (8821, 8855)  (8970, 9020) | -0.5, 6.43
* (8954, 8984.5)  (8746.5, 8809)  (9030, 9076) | 0.1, 6.41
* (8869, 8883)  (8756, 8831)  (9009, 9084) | 0.0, 6.37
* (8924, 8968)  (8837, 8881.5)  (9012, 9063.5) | 0.1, 6.39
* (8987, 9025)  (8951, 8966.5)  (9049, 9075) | 0.4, 6.37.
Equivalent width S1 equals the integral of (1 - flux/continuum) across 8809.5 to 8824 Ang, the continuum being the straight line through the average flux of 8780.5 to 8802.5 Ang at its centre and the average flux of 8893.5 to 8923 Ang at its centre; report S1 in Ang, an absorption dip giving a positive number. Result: 0.33 Ang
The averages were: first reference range 6.46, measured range 6.33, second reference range 6.54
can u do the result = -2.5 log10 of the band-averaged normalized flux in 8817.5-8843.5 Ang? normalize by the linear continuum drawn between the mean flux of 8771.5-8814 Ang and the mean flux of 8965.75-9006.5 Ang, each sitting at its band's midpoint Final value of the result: -0.01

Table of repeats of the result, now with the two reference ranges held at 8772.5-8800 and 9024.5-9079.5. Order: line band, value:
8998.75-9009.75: 0.01 mag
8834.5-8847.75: -0.02 mag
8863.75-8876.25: 0.02 mag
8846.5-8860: -0.02 mag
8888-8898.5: -0.02 mag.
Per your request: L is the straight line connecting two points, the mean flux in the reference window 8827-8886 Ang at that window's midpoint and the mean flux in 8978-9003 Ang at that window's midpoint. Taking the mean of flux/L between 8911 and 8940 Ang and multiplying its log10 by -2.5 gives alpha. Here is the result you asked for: 0.00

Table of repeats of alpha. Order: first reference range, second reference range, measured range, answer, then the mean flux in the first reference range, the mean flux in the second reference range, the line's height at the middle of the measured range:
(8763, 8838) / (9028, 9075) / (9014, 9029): 0.042 mag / 6.39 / 6.41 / 6.41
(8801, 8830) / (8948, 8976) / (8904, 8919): -0.036 mag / 6.29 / 6.36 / 6.34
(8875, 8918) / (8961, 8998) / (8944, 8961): 0.022 mag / 6.51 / 6.42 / 6.45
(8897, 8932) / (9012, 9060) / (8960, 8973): 0.007 mag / 6.51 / 6.31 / 6.43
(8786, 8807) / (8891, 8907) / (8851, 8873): 0.012 mag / 6.4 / 6.55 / 6.5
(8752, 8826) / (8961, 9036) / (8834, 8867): -0.023 mag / 6.39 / 6.34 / 6.37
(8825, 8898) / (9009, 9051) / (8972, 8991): -0.017 mag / 6.46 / 6.29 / 6.34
